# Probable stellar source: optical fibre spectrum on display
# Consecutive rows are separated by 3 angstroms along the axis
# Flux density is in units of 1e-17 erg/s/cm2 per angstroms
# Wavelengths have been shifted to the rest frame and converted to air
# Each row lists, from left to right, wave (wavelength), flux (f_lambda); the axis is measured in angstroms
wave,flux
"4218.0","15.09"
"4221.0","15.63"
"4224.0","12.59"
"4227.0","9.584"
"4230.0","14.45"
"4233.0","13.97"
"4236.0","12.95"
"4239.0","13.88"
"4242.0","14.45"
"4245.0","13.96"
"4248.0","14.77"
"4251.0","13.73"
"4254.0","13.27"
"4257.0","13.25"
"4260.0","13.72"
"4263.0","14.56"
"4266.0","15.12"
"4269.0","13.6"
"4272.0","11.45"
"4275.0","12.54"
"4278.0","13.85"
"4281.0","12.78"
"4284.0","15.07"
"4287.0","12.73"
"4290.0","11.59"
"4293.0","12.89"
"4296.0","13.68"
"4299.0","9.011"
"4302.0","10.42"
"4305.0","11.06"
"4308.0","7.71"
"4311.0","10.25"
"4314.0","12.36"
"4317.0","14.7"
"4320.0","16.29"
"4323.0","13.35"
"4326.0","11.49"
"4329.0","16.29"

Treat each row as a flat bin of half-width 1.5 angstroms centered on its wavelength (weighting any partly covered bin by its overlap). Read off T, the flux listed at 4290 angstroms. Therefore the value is 11.59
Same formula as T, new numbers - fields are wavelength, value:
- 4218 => 15.09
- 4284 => 15.07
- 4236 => 12.95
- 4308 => 7.71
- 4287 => 12.73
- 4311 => 10.25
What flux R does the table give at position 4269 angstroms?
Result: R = 13.6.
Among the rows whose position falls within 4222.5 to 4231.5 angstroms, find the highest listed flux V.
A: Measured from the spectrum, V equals 14.45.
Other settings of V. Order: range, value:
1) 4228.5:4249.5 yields 14.77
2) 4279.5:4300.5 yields 15.07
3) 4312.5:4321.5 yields 16.29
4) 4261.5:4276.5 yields 15.12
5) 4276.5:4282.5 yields 13.85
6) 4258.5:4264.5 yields 14.56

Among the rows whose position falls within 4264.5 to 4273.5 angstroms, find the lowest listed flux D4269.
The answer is 11.45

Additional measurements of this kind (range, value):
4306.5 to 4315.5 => 7.71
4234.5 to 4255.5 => 12.95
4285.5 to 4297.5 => 11.59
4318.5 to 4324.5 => 13.35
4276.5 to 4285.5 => 12.78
